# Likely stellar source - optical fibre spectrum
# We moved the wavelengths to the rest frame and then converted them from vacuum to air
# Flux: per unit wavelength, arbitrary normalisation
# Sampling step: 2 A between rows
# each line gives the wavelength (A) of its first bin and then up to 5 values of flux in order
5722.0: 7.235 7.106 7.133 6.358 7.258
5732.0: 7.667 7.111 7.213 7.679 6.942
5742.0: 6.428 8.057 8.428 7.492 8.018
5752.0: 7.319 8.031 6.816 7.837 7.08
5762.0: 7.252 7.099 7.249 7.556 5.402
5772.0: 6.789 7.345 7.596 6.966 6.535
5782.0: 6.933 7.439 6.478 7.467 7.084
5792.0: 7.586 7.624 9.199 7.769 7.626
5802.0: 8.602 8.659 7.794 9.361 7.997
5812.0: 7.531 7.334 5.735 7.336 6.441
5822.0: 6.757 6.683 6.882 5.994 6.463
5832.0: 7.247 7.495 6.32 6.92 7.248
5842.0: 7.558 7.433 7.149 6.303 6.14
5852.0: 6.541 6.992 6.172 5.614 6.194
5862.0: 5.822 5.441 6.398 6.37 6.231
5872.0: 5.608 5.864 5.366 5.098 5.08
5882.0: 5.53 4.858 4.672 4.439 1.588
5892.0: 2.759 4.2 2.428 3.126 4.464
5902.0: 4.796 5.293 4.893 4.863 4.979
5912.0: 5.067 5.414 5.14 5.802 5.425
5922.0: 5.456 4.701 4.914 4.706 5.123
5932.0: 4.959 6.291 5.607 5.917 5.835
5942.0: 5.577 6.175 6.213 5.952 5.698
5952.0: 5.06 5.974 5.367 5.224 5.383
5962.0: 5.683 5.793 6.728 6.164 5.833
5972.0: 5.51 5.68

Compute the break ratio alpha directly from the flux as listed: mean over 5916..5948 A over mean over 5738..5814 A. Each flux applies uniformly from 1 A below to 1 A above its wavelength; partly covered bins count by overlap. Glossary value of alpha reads 0.7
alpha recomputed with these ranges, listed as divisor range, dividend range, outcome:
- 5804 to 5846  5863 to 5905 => 0.66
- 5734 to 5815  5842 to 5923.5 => 0.71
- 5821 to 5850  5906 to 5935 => 0.76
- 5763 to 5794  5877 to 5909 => 0.60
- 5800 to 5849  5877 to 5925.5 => 0.64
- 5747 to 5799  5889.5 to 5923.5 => 0.62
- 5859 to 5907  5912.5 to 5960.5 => 1.13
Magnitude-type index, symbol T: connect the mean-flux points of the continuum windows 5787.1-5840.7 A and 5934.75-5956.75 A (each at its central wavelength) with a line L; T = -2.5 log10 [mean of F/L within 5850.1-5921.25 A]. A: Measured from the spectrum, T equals 0.26 mag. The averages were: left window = 7.38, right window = 5.77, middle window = 5.12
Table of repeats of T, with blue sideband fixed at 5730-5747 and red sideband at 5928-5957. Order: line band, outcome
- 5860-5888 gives 0.13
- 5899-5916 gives 0.20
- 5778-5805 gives -0.09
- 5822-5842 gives -0.04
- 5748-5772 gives 0.00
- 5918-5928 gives 0.14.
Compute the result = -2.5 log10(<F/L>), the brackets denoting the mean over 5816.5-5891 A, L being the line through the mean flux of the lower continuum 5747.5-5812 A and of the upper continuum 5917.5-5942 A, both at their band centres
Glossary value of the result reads 0.06 mag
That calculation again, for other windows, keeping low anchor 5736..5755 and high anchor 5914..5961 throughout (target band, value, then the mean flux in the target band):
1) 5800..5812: -0.20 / 8.33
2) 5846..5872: 0.03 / 6.2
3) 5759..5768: 0.03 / 7.21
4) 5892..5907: 0.40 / 4.08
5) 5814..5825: 0.02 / 6.66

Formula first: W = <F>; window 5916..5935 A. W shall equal 5.26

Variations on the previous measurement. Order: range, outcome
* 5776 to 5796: 7.25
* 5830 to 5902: 5.62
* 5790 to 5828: 7.55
